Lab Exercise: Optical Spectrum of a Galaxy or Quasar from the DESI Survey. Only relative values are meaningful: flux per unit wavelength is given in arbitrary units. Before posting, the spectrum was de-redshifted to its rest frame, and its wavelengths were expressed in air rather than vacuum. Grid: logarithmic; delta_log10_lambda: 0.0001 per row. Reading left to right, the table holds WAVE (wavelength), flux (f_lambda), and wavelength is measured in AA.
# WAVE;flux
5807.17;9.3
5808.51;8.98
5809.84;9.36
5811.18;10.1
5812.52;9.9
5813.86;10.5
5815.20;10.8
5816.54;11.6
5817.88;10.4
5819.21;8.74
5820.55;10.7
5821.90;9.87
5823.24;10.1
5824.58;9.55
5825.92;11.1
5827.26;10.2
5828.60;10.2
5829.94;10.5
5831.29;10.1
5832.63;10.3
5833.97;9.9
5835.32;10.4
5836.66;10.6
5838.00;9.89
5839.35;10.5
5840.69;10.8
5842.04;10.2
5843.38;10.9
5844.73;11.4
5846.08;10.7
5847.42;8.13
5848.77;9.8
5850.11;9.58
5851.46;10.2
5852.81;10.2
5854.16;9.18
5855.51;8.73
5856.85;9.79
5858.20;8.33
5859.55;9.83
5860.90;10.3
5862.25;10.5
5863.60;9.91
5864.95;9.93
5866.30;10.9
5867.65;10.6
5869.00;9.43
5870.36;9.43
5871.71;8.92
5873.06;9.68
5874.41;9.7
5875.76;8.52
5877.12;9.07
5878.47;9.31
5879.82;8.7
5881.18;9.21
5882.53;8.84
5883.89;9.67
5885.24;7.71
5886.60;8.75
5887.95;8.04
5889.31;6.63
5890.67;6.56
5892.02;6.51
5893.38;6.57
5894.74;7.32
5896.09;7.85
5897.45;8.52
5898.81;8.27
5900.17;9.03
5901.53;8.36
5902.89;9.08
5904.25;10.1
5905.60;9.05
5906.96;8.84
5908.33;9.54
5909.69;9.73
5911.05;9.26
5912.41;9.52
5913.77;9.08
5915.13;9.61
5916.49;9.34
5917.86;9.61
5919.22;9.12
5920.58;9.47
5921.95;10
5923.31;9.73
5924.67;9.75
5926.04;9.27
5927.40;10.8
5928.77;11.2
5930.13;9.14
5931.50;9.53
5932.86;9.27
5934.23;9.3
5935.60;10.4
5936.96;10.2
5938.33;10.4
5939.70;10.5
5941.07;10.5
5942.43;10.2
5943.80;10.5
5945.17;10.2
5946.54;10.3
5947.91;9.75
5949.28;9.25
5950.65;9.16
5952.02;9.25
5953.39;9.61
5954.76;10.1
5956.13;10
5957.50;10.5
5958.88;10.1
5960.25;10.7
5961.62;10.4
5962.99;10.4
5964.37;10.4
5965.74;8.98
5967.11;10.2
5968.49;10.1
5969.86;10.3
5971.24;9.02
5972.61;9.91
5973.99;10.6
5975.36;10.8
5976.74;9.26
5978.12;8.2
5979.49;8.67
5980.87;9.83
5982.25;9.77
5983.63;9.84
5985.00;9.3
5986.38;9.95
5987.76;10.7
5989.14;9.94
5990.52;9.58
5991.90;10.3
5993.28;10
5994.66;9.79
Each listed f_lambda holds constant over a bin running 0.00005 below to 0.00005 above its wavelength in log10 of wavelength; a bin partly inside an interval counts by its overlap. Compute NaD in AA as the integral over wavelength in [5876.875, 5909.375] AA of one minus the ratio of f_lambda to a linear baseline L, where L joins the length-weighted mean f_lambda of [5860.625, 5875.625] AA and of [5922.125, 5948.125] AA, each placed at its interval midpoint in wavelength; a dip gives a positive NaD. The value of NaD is 5.04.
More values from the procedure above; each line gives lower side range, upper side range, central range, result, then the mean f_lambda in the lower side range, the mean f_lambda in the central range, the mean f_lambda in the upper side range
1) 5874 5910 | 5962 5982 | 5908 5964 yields -4.2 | 8.48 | 9.88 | 9.77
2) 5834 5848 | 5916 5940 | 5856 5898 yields 5.3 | 10.3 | 8.87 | 9.83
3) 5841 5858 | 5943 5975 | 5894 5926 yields 2.6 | 9.88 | 9.14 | 10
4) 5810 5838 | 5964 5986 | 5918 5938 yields 0.1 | 10.3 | 9.81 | 9.69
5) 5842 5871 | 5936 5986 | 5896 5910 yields 1.3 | 9.9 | 8.96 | 9.93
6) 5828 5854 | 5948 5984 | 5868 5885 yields 1.5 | 10.2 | 9.19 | 9.82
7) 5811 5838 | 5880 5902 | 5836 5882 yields -3.5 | 10.3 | 9.79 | 8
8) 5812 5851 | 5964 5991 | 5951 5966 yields -0.3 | 10.3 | 10.1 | 9.76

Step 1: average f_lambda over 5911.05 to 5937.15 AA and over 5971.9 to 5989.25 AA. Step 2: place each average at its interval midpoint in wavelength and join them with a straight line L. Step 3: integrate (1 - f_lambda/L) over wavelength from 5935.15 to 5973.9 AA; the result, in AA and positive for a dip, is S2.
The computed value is -1.3 AA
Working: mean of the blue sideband 9.68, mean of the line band 10.1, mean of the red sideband 9.74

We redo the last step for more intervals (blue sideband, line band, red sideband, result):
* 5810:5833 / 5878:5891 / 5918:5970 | 2.23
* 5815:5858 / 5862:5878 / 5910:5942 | 0.50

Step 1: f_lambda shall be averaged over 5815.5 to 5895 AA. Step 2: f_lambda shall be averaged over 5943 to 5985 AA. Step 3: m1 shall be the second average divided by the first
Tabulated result 1.0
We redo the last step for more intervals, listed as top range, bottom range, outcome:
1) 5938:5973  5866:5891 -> 1.12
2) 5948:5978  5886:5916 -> 1.17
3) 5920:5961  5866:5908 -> 1.15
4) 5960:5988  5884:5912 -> 1.18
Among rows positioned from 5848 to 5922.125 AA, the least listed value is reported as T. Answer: 6.51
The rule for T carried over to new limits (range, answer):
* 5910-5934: 9.08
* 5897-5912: 8.27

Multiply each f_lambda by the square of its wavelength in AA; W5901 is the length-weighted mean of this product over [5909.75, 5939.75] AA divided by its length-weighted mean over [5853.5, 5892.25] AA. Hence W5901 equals 1.09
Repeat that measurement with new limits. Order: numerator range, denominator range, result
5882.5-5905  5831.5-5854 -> 0.81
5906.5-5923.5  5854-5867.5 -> 0.98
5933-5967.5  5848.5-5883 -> 1.08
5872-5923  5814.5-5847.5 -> 0.87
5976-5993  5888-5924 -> 1.13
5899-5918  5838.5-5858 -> 0.95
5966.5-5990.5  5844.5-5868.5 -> 1.03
